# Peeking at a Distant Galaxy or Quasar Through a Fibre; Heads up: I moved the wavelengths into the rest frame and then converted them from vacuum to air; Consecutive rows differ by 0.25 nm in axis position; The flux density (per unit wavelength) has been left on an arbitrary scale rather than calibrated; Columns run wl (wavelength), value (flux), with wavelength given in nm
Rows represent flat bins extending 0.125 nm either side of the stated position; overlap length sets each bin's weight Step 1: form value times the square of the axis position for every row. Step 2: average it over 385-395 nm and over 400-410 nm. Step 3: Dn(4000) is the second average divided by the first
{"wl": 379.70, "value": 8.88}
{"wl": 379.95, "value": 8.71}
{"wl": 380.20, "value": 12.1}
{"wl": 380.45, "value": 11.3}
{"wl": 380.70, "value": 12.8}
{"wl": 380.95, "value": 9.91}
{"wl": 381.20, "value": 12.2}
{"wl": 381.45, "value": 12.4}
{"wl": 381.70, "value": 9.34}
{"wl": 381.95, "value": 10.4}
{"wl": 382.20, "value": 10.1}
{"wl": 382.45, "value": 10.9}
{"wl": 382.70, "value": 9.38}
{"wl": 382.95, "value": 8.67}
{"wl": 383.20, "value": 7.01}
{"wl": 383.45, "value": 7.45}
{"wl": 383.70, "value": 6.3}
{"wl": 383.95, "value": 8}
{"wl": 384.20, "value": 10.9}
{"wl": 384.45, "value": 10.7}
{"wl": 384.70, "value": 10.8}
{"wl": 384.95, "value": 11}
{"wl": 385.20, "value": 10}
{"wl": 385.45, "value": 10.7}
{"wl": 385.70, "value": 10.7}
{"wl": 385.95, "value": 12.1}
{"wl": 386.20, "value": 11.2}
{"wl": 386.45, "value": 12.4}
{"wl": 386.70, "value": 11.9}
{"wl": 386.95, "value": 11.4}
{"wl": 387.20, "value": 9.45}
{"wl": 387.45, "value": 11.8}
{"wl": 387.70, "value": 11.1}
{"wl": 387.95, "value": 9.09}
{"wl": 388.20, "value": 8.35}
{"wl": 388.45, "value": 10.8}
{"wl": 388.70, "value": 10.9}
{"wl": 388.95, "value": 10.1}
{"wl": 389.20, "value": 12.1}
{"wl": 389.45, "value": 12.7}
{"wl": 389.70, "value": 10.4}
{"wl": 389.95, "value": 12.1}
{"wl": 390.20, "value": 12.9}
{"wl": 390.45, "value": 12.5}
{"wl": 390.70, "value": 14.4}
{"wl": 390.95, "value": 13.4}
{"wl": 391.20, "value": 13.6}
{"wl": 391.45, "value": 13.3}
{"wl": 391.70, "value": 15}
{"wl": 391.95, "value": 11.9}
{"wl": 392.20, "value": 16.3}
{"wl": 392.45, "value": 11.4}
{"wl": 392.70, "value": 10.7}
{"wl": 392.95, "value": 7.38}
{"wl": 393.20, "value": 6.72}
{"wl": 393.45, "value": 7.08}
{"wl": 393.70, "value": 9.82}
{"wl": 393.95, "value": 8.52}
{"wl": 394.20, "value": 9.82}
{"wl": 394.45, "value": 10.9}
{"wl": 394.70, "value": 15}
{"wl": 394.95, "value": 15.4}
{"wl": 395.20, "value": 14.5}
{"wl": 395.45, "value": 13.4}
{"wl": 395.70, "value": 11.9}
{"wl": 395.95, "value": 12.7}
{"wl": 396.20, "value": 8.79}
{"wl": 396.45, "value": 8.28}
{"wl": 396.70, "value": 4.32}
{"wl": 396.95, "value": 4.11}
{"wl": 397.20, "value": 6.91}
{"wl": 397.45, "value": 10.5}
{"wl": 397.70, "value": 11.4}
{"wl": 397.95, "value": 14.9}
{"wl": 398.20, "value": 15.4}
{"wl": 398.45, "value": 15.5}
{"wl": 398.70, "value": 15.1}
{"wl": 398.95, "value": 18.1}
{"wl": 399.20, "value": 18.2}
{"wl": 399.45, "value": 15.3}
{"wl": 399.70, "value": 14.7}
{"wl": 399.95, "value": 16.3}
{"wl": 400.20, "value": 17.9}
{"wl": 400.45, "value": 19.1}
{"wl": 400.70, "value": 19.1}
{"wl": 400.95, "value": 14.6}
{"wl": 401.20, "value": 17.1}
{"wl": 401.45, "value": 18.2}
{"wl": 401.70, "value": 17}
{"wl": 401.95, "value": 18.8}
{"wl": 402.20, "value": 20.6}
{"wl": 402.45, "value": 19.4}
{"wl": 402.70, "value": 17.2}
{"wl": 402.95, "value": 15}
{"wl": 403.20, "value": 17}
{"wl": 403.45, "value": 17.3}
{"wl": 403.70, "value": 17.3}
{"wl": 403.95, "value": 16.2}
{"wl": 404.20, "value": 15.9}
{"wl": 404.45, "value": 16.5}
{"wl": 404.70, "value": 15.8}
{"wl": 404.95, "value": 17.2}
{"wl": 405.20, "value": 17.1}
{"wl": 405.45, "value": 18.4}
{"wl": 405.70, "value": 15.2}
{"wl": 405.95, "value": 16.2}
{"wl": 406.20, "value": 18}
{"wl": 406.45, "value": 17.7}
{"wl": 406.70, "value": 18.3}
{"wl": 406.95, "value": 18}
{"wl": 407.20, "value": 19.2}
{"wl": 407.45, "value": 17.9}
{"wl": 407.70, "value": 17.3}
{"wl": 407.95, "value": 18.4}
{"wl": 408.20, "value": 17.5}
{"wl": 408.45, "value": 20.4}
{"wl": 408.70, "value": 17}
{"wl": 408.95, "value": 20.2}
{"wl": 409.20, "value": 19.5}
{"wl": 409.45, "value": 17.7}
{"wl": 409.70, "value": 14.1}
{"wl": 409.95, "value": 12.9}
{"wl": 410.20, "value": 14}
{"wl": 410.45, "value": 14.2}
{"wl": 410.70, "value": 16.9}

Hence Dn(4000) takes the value 1.66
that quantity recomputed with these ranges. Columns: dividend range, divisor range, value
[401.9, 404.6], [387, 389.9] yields 1.75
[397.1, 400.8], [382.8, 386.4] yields 1.69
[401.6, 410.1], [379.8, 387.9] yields 1.87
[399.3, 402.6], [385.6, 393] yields 1.58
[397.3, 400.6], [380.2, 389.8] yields 1.59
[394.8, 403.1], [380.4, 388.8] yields 1.52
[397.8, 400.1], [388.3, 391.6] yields 1.36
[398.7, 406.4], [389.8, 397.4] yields 1.62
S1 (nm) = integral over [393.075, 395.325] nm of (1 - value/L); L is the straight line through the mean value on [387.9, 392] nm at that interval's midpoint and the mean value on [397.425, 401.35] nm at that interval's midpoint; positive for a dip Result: 0.488 nm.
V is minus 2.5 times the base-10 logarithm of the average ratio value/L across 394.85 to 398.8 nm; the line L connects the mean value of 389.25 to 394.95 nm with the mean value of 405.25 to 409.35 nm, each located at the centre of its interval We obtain 0.20 mag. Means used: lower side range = 11.7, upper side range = 18.1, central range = 11.4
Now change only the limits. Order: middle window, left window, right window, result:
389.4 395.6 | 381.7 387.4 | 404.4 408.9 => 0.07 mag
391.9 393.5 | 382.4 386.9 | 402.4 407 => 0.24 mag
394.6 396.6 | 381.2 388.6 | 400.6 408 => 0.14 mag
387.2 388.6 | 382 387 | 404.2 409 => 0.11 mag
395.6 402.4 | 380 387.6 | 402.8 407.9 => 0.07 mag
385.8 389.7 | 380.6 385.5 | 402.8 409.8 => 0.04 mag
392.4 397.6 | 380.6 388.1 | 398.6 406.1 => 0.40 mag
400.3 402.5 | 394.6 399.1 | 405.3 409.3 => -0.23 mag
